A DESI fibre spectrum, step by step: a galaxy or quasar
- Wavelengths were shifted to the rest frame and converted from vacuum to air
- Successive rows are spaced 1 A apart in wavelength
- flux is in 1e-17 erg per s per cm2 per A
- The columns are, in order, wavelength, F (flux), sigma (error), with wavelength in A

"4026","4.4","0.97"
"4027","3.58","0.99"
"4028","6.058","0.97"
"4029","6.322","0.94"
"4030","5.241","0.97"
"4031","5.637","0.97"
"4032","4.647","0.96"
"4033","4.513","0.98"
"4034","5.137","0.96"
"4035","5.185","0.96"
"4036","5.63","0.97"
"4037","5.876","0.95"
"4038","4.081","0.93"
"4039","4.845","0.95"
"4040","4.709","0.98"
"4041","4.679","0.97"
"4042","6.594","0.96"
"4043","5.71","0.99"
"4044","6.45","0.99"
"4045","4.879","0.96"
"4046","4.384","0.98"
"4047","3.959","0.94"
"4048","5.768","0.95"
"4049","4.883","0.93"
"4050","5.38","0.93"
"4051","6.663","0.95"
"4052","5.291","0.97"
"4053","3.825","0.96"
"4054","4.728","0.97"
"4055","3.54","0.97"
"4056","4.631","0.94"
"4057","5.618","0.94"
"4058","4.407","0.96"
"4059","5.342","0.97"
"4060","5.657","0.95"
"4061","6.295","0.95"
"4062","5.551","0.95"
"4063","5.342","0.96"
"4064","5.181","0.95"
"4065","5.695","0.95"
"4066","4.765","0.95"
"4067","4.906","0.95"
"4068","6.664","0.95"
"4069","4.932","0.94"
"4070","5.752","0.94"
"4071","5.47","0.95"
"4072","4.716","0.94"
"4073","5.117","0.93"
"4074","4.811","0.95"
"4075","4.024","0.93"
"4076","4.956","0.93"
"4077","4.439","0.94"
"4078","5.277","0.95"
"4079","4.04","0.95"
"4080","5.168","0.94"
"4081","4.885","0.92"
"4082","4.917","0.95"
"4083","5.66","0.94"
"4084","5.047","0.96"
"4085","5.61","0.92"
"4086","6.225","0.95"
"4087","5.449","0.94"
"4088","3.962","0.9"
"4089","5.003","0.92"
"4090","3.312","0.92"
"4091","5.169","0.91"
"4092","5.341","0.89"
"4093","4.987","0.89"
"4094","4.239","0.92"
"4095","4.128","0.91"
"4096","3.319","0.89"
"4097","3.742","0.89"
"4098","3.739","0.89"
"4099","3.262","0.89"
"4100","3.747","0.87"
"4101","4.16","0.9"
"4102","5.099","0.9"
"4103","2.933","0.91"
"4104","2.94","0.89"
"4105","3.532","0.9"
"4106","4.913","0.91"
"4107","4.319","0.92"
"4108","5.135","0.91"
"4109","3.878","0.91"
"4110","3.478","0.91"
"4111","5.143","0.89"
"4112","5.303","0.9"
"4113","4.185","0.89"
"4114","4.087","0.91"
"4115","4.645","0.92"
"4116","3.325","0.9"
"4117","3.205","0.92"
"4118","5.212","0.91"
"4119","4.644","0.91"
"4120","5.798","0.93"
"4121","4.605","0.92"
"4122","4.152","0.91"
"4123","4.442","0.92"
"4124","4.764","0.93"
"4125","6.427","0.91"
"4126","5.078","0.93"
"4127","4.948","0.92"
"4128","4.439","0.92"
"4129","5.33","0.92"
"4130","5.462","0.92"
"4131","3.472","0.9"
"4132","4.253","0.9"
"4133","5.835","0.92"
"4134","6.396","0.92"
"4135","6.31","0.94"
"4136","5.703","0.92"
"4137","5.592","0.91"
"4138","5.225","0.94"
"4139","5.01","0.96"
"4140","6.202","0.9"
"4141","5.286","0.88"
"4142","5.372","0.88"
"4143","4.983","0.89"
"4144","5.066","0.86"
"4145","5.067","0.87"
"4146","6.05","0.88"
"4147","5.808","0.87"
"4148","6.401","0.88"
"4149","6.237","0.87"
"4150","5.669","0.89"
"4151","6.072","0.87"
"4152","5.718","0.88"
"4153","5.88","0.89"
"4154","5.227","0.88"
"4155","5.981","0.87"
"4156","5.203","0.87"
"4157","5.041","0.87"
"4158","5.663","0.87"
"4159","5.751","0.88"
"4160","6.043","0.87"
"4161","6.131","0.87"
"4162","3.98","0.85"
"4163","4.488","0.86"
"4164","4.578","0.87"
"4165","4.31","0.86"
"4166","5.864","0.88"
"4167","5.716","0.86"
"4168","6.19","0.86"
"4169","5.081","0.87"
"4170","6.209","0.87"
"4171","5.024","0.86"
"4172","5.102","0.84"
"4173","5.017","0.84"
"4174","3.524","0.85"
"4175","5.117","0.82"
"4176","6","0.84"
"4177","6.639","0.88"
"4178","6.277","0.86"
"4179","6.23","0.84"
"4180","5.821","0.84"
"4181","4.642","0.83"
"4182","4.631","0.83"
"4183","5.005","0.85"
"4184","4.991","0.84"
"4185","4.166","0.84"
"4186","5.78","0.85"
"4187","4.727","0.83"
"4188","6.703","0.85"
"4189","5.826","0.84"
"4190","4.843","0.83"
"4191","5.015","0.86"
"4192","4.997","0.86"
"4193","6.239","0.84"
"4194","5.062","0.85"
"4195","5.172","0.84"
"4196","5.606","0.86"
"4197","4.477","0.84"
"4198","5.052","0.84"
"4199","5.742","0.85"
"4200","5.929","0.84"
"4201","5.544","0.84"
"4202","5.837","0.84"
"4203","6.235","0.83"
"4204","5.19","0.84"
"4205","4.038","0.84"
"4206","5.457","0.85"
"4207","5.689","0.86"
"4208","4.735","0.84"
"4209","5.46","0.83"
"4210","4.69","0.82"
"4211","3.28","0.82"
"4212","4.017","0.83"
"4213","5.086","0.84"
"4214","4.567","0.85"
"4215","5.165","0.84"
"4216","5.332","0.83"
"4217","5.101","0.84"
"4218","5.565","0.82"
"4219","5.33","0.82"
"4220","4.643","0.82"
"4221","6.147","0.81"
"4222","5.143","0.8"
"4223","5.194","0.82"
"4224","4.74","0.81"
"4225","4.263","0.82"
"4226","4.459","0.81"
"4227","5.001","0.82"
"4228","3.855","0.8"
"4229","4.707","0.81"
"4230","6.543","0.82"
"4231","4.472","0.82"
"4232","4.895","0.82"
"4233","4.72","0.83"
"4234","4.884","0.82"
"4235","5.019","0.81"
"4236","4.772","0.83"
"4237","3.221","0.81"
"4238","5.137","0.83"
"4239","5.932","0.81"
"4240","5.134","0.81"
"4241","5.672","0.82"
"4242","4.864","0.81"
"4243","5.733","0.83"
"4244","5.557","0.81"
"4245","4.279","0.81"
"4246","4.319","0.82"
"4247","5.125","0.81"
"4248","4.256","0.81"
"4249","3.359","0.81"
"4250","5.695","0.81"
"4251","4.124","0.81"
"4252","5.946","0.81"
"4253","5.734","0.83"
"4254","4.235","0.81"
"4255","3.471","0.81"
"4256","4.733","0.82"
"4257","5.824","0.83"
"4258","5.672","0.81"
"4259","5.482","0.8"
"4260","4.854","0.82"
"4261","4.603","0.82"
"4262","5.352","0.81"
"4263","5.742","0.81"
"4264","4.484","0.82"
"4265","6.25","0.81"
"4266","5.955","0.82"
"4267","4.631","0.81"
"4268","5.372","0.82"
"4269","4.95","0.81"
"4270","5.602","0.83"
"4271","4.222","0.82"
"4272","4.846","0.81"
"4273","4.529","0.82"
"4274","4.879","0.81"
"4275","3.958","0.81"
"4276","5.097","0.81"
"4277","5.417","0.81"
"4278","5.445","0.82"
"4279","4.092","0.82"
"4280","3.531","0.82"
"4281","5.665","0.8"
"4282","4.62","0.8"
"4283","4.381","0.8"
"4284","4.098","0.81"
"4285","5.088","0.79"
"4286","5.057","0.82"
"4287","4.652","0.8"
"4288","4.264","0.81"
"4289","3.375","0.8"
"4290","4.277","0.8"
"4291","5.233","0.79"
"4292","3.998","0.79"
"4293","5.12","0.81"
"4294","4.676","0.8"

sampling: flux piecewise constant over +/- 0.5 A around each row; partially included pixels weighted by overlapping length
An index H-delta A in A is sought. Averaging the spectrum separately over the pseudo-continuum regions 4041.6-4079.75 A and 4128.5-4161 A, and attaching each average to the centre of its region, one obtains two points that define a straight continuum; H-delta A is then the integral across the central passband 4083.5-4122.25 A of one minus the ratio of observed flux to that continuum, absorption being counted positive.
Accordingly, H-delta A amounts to 7.0 A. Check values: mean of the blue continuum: 5.14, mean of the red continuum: 5.55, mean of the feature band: 4.39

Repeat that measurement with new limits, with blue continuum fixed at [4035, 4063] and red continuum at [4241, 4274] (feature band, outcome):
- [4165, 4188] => -1.3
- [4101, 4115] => 2.4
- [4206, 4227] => 0.4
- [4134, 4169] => -3.1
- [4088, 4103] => 2.8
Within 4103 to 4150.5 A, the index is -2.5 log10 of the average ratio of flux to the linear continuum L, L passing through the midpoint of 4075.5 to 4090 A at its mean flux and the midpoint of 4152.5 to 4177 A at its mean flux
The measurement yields 0.05 mag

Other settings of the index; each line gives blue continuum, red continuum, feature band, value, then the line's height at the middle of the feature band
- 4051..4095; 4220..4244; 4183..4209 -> -0.068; 4.99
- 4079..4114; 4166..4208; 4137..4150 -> -0.130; 4.93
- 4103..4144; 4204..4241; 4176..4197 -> -0.113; 4.87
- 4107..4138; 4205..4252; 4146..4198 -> -0.115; 4.87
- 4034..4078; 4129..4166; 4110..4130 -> 0.138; 5.35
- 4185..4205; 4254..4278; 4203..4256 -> 0.070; 5.22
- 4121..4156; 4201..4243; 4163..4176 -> 0.020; 5.25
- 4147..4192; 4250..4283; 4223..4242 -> 0.058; 5.13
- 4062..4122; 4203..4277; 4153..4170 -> -0.124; 4.79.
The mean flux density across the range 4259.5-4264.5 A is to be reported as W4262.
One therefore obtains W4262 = 5.01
